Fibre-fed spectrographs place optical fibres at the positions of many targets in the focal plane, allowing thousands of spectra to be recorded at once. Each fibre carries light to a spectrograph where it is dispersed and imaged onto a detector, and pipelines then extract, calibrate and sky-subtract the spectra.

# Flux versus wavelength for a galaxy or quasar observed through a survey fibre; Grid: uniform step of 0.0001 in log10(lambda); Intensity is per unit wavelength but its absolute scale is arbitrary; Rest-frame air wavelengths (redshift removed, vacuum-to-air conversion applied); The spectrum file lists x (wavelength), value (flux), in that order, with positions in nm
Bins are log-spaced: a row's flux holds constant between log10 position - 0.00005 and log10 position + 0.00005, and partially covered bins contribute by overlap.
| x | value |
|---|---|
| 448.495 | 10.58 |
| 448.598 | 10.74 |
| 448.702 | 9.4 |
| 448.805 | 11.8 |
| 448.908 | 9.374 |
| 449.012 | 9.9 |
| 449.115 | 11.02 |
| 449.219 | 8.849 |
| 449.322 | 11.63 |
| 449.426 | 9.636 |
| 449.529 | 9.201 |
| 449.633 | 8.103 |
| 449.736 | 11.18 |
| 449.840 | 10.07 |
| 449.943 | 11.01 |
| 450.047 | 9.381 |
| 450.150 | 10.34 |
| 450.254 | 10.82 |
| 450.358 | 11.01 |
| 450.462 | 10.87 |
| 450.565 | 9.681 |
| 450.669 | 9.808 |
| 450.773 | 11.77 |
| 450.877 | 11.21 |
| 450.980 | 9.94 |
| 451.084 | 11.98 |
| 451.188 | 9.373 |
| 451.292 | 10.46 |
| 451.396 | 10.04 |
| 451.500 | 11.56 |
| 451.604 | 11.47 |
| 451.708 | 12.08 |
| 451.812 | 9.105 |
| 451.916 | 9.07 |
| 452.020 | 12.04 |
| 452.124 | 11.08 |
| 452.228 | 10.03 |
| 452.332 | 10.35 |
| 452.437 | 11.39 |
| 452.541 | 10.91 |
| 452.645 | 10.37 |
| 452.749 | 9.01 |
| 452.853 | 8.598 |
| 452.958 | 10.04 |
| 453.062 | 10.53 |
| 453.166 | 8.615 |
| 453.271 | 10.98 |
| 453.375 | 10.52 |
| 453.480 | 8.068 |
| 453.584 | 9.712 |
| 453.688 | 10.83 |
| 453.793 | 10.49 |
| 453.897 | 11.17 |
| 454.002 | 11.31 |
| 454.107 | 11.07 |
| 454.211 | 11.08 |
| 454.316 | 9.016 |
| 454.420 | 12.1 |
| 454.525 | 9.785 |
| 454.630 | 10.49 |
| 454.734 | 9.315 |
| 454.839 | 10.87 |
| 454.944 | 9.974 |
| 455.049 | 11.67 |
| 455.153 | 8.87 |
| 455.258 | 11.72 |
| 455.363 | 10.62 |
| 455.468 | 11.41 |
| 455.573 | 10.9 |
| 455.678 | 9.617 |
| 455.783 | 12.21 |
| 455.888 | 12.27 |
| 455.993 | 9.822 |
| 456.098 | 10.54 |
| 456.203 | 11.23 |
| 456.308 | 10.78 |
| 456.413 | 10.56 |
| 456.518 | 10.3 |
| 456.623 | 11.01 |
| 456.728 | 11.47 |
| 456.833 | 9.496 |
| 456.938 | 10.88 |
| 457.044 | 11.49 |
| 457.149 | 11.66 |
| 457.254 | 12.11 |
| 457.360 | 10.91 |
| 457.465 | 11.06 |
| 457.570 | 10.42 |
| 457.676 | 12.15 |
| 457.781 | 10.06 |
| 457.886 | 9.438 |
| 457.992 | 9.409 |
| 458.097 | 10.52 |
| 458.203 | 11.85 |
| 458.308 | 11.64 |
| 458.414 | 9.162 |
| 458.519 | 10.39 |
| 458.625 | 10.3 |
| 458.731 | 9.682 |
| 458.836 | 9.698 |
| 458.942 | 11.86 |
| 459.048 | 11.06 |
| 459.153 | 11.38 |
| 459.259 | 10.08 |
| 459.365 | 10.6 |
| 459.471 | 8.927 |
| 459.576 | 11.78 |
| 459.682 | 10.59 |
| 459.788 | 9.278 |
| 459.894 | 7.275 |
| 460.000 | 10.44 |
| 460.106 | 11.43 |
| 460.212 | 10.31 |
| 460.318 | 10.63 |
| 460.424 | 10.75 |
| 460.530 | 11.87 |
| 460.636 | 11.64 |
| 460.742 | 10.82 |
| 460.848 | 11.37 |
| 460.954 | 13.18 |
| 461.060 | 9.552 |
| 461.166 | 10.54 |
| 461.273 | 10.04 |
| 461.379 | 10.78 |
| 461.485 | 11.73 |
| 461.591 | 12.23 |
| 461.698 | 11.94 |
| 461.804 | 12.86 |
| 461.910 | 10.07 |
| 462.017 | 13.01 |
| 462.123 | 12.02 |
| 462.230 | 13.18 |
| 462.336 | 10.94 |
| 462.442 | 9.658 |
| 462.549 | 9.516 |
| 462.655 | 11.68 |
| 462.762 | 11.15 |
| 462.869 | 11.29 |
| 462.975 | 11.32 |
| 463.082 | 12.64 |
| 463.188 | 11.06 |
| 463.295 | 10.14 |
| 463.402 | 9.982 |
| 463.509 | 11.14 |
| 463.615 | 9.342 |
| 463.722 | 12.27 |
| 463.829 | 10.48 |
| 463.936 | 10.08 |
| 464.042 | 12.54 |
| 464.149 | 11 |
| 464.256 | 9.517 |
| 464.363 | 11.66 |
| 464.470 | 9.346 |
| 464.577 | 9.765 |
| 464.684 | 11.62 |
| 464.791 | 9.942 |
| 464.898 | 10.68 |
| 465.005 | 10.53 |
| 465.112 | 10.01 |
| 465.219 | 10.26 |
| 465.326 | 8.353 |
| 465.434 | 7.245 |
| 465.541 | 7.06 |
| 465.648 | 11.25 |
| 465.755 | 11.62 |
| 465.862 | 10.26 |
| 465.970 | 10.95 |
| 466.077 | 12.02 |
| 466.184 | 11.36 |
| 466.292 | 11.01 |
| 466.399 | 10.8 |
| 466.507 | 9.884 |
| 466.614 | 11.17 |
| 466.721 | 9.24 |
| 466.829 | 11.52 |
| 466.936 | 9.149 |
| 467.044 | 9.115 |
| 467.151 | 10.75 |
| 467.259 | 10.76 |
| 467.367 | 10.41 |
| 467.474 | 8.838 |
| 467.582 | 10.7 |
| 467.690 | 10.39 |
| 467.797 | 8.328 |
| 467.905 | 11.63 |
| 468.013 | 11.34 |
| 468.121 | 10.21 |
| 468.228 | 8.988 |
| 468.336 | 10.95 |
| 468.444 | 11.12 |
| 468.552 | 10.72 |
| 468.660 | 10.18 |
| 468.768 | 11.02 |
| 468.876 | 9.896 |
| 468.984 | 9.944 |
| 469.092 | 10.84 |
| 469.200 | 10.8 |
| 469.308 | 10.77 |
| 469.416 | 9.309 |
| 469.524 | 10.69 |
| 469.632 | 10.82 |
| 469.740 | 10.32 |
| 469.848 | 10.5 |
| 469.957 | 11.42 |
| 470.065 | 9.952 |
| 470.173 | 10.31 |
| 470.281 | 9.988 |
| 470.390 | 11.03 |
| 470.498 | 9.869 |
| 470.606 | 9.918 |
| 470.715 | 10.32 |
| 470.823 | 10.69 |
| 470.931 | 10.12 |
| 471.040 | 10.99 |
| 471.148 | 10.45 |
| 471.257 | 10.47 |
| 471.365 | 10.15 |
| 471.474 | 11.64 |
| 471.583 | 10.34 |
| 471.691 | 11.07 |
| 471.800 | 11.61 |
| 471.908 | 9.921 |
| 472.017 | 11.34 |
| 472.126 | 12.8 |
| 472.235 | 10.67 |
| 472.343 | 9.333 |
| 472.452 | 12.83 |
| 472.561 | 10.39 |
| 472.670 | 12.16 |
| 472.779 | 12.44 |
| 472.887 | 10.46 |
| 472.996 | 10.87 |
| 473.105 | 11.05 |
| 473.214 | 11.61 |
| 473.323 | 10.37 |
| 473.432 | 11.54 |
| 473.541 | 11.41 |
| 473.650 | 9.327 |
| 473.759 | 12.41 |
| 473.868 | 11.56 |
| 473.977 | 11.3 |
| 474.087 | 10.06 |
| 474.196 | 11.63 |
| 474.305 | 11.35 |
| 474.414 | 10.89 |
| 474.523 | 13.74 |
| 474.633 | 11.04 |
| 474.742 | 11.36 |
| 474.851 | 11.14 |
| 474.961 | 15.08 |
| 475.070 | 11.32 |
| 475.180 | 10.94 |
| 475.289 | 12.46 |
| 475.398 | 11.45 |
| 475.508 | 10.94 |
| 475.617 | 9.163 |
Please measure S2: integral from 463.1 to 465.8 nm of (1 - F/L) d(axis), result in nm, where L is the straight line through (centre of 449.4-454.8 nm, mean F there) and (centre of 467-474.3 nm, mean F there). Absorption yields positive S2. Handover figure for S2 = 0.07 nm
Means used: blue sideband 10.4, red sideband 10.7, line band 10.3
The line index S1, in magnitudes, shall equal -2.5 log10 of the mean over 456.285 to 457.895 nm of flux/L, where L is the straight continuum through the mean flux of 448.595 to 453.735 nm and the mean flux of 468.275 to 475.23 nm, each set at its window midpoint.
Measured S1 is -0.04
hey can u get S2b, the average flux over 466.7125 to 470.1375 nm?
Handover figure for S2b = 10.3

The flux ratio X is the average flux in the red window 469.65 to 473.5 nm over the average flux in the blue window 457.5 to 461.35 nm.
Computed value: 1.0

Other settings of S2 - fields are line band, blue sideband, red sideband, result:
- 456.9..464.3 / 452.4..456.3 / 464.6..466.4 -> -0.38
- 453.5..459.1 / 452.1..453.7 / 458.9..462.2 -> -0.13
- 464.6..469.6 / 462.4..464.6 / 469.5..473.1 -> 0.22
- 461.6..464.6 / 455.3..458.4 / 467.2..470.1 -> -0.13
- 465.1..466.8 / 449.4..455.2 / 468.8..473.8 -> 0.07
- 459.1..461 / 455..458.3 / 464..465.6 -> -0.04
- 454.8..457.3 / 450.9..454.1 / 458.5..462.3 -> -0.06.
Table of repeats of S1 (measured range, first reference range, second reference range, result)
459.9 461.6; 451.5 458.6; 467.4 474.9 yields -0.03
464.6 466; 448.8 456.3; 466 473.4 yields 0.07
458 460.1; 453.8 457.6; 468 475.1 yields 0.05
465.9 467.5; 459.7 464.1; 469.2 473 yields 0.04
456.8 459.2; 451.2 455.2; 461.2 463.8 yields 0.01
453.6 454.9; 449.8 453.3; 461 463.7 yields 0.00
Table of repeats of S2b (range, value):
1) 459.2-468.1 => 10.6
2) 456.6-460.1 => 10.6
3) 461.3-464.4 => 11.2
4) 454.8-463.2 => 10.9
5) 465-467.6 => 10.2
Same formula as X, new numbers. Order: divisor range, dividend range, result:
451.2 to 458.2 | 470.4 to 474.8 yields 1.04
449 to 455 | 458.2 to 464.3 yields 1.05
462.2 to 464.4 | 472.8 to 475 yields 1.04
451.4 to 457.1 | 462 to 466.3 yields 1.01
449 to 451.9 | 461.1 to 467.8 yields 1.02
